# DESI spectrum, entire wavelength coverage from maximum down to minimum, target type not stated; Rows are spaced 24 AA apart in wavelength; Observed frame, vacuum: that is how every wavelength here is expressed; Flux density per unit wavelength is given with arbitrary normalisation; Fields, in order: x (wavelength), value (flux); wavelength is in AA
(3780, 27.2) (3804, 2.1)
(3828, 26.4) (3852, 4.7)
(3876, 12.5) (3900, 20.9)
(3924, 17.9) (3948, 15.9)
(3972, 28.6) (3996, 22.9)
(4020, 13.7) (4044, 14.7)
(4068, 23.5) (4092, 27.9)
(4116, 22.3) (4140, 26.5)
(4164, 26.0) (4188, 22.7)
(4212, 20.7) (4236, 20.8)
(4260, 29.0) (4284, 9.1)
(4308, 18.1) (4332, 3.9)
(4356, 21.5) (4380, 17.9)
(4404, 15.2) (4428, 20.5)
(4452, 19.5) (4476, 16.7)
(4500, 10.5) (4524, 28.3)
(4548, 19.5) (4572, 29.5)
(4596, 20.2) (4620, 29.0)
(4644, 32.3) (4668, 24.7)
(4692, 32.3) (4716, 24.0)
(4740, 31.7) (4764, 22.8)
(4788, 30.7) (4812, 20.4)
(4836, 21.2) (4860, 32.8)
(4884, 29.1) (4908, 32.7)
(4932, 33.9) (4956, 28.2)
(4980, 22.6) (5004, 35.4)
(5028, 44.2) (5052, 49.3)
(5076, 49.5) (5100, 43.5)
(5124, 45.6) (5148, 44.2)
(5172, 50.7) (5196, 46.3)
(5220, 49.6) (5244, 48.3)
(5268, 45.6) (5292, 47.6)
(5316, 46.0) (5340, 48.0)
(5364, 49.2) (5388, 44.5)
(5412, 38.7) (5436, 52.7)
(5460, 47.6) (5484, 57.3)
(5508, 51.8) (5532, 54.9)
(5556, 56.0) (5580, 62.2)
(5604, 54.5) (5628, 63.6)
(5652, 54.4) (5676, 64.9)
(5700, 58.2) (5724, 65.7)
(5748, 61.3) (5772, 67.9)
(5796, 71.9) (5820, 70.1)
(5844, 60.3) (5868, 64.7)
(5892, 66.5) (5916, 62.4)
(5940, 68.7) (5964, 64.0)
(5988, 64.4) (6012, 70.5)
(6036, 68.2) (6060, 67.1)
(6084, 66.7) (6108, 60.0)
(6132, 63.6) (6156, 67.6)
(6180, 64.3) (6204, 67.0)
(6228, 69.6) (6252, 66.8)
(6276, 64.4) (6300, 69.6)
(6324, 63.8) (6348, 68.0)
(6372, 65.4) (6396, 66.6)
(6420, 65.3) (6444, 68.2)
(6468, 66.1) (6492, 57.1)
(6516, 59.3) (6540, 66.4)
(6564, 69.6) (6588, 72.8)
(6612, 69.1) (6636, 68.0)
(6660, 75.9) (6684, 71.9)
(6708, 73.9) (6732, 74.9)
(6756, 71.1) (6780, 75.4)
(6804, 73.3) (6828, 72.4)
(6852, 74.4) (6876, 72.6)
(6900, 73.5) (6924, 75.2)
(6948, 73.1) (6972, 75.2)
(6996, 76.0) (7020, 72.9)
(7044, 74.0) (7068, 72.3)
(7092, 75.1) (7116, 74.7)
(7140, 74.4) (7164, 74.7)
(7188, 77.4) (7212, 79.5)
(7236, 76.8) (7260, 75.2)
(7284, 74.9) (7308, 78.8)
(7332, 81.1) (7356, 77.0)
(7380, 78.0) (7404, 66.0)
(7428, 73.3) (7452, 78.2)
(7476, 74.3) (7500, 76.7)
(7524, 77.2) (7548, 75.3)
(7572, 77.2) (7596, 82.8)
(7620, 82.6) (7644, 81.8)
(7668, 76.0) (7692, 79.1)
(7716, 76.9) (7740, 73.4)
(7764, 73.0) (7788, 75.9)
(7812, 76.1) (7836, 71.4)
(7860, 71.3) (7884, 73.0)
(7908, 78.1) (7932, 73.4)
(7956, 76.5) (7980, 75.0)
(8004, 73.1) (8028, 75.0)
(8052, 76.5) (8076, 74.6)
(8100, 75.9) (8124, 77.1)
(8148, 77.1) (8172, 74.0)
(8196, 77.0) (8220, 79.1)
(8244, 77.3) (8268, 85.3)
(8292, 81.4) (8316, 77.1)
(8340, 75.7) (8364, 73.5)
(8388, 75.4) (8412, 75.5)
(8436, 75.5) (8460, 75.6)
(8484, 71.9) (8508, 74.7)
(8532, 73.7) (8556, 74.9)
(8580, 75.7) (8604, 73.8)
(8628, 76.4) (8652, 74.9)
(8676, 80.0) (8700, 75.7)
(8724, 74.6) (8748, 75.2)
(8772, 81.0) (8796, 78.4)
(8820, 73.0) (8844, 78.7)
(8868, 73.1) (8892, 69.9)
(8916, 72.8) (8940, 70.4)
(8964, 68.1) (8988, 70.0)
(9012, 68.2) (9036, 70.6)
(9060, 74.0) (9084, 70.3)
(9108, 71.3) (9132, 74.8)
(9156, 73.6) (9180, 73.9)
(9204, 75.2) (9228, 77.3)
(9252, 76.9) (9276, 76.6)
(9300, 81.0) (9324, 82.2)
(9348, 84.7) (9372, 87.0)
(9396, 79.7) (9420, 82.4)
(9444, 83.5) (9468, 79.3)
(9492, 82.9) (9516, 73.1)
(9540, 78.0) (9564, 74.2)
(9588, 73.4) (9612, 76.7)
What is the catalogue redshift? 0.26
